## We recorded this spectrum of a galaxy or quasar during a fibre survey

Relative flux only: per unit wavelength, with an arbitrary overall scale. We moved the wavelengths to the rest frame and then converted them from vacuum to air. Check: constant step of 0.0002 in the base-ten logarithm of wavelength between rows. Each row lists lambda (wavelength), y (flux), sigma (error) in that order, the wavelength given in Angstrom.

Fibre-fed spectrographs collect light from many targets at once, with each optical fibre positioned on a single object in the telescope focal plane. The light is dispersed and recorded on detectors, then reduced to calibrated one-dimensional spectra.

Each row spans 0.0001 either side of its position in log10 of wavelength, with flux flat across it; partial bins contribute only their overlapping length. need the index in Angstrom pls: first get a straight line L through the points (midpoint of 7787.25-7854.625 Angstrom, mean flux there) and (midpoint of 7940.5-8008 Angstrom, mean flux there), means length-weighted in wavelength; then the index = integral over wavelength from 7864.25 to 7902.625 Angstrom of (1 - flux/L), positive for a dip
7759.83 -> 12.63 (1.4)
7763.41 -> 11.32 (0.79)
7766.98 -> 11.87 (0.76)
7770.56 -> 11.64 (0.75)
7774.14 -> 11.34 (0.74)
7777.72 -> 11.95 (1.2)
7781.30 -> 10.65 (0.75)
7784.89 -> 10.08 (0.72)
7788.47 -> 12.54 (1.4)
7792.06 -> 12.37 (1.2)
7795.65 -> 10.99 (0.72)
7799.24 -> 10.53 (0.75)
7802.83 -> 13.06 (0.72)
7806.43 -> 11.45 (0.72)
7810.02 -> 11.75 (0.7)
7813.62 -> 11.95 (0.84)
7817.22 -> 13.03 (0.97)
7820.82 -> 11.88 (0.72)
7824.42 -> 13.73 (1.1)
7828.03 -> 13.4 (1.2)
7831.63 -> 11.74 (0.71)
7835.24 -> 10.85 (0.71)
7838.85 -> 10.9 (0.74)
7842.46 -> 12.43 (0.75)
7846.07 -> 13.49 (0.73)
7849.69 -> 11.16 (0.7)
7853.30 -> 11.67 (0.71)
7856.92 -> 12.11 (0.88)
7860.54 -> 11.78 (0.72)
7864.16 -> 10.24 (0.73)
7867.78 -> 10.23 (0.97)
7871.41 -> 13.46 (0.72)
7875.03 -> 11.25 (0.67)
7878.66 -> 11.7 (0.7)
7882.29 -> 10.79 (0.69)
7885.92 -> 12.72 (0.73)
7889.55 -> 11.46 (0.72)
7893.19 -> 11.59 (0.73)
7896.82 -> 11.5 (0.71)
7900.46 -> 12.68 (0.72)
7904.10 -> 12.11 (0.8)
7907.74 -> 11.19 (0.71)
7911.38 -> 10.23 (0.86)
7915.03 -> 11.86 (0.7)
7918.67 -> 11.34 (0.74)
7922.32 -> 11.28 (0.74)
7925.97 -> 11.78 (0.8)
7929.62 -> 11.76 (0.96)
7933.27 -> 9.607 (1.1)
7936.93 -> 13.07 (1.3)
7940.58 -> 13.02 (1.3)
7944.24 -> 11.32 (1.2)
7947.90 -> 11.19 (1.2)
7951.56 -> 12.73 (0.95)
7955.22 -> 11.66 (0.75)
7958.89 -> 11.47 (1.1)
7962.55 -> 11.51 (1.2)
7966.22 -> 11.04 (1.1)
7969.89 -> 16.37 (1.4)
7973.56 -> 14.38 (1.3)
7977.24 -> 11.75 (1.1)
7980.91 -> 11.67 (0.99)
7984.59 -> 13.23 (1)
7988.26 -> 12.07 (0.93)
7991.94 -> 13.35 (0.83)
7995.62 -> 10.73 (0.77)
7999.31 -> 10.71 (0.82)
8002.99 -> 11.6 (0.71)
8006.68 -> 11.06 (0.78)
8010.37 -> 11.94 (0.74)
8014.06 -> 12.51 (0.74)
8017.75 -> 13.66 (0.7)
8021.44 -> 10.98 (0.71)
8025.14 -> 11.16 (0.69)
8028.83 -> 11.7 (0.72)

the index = 1.3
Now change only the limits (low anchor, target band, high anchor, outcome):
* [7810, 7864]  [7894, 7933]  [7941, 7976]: 2.53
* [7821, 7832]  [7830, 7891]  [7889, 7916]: 3.38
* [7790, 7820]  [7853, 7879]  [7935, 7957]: 1.01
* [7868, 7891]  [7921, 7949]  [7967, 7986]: 2.28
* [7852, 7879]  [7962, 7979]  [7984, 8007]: -2.00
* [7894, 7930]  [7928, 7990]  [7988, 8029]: -2.96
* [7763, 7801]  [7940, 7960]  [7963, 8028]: 0.33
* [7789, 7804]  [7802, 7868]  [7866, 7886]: -1.60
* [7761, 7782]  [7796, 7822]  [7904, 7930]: -0.91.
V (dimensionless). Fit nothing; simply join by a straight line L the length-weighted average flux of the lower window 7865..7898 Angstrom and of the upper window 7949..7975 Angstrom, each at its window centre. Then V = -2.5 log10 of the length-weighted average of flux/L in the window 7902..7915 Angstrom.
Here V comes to 0.06 mag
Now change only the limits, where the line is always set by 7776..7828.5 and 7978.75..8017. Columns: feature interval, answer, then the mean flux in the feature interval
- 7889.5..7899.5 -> 0.03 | 11.6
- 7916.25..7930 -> 0.04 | 11.5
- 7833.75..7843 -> 0.06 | 11.3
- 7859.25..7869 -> 0.11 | 10.7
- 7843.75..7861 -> -0.01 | 12.1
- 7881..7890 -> 0.02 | 11.7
